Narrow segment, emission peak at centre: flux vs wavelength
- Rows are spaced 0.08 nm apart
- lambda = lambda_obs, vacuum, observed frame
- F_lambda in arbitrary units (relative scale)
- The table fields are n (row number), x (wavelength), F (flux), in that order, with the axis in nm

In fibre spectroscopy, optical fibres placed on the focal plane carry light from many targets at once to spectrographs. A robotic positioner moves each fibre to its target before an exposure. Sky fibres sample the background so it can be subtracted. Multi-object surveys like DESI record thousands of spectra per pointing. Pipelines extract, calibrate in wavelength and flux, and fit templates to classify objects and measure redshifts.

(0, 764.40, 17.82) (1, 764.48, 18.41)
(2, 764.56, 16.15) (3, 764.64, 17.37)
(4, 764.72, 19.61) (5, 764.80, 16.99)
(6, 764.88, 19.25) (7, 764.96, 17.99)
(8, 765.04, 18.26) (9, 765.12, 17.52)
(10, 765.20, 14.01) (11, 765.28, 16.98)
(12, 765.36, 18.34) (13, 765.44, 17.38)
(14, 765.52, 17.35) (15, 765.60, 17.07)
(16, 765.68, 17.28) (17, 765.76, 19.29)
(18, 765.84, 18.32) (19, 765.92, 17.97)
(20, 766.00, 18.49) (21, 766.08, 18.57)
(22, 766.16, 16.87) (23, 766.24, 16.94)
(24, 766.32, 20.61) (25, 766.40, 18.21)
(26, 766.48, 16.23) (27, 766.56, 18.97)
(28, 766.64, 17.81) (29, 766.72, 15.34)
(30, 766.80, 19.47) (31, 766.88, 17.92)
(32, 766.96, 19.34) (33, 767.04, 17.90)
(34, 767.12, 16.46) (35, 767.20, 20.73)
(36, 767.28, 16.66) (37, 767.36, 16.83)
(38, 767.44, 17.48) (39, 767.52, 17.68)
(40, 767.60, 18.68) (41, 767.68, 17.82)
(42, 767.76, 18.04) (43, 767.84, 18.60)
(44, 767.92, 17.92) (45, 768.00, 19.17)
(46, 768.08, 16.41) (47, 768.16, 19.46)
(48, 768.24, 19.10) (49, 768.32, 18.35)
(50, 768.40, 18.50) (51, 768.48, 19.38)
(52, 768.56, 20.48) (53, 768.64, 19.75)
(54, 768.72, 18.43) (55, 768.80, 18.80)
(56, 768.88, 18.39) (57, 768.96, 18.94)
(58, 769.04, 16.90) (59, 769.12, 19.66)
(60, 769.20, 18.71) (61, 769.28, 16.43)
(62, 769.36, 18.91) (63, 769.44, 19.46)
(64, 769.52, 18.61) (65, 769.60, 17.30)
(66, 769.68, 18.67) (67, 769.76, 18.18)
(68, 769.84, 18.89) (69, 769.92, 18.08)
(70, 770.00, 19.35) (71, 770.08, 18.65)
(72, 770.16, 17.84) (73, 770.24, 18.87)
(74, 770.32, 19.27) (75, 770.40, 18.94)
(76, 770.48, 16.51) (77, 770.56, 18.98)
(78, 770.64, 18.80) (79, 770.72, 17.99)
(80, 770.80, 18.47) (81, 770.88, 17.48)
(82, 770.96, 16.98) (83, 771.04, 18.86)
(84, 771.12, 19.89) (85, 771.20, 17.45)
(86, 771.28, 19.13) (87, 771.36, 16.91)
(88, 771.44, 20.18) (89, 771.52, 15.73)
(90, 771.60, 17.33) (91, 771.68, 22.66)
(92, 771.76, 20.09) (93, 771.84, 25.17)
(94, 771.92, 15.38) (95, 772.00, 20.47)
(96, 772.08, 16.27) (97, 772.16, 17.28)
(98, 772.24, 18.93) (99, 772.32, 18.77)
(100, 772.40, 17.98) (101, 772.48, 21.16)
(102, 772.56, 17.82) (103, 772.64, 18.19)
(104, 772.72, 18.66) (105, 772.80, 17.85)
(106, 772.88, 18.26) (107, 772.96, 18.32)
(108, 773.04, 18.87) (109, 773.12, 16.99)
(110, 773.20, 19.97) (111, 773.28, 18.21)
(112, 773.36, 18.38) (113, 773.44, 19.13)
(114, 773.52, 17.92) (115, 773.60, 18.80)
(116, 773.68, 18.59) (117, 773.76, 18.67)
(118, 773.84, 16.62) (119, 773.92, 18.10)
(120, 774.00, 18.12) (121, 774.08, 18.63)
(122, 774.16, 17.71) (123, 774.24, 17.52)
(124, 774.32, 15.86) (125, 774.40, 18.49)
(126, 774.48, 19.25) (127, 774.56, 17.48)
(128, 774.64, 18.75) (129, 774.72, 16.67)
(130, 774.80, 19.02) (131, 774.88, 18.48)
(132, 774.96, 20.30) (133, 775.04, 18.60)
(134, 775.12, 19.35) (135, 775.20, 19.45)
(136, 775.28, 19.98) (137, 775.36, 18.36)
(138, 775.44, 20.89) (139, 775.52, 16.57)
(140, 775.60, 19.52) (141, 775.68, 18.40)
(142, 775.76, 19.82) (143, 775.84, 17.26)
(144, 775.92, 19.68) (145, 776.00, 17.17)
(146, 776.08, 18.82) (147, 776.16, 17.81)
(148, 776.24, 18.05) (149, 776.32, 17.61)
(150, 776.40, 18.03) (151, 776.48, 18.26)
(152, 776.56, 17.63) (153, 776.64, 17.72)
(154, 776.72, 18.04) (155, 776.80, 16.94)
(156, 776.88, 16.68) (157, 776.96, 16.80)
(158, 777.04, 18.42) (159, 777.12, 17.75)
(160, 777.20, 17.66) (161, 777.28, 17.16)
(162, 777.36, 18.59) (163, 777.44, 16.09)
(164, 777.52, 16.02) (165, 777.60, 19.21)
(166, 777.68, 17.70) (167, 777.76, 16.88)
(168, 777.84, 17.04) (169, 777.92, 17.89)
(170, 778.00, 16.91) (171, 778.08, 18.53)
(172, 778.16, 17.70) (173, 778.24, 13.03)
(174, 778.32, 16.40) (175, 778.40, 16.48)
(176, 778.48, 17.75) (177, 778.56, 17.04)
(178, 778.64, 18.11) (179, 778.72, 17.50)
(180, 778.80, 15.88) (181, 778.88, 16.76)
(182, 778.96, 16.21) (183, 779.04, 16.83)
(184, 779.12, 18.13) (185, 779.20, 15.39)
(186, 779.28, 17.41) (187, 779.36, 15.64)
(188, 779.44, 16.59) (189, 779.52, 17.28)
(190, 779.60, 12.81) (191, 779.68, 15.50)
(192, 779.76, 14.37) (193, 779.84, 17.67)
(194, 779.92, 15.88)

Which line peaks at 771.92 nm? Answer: C III] 1909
